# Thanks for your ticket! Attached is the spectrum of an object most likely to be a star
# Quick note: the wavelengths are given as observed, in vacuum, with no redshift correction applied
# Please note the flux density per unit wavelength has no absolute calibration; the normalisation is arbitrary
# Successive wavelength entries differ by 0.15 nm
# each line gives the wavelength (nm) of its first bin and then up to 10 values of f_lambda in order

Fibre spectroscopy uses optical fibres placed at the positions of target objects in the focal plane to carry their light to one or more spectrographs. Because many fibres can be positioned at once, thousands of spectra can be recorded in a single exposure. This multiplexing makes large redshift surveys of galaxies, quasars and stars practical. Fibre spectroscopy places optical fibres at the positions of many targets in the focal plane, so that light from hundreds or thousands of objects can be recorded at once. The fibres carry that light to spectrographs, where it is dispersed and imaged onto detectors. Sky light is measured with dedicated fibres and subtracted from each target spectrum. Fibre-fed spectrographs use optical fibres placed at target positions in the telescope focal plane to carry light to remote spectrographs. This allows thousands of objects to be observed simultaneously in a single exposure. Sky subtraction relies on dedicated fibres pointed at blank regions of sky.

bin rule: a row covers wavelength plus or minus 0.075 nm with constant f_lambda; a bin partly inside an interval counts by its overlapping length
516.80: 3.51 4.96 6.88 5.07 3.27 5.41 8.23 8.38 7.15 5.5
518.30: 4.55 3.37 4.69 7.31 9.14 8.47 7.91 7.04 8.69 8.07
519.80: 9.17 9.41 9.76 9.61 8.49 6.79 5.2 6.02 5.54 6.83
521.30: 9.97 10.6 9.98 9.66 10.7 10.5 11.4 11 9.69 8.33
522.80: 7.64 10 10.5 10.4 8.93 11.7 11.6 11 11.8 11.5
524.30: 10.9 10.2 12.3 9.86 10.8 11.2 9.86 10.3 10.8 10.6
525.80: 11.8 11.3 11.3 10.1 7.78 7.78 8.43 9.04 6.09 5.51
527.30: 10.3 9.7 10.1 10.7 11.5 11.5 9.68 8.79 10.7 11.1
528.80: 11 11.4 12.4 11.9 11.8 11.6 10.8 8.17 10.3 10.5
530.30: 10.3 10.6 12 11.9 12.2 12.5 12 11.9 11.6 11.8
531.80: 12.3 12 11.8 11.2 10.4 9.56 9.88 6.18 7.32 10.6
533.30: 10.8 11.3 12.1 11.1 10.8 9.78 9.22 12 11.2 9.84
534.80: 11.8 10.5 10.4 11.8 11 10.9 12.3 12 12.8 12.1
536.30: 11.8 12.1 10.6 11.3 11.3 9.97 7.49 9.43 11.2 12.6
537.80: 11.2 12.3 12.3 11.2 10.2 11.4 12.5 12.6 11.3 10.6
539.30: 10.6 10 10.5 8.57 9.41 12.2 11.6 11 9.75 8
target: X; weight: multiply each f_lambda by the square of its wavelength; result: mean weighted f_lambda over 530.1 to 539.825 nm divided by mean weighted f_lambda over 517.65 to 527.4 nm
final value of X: 1.27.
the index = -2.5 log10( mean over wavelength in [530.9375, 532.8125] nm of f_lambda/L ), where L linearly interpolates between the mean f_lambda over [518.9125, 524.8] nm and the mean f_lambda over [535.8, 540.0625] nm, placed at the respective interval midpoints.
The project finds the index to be -0.09 mag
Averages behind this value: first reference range 9.41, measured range 11.3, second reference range 11.1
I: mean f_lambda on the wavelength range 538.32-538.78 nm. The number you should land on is 11.4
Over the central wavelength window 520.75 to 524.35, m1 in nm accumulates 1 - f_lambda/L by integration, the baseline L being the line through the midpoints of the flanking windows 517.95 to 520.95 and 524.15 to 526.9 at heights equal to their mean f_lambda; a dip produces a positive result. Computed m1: -0.38 nm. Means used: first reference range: 7.3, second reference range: 10.3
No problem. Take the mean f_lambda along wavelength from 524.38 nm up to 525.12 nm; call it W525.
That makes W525 10.9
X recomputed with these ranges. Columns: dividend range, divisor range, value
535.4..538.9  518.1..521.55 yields 1.61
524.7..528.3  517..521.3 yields 1.44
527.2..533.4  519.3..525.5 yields 1.16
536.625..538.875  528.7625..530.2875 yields 1.04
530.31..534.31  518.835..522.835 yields 1.30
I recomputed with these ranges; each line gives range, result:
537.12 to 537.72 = 10.2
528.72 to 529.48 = 11.7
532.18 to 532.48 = 10.8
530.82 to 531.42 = 12.2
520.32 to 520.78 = 6.85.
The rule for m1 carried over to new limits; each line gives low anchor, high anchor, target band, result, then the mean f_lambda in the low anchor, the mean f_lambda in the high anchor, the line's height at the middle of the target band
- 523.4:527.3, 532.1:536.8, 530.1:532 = -0.20 nm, 10.1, 10.8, 10.6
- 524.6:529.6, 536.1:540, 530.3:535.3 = -0.15 nm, 10.2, 10.9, 10.6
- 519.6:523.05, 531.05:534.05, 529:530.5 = -0.08 nm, 8.9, 10.8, 10.3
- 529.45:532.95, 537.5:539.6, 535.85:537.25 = 0.01 nm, 10.9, 11.4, 11.3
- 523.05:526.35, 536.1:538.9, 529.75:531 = 0.03 nm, 10.8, 11.2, 11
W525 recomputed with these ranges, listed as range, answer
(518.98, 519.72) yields 8.03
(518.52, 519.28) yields 7.47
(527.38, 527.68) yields 9.92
